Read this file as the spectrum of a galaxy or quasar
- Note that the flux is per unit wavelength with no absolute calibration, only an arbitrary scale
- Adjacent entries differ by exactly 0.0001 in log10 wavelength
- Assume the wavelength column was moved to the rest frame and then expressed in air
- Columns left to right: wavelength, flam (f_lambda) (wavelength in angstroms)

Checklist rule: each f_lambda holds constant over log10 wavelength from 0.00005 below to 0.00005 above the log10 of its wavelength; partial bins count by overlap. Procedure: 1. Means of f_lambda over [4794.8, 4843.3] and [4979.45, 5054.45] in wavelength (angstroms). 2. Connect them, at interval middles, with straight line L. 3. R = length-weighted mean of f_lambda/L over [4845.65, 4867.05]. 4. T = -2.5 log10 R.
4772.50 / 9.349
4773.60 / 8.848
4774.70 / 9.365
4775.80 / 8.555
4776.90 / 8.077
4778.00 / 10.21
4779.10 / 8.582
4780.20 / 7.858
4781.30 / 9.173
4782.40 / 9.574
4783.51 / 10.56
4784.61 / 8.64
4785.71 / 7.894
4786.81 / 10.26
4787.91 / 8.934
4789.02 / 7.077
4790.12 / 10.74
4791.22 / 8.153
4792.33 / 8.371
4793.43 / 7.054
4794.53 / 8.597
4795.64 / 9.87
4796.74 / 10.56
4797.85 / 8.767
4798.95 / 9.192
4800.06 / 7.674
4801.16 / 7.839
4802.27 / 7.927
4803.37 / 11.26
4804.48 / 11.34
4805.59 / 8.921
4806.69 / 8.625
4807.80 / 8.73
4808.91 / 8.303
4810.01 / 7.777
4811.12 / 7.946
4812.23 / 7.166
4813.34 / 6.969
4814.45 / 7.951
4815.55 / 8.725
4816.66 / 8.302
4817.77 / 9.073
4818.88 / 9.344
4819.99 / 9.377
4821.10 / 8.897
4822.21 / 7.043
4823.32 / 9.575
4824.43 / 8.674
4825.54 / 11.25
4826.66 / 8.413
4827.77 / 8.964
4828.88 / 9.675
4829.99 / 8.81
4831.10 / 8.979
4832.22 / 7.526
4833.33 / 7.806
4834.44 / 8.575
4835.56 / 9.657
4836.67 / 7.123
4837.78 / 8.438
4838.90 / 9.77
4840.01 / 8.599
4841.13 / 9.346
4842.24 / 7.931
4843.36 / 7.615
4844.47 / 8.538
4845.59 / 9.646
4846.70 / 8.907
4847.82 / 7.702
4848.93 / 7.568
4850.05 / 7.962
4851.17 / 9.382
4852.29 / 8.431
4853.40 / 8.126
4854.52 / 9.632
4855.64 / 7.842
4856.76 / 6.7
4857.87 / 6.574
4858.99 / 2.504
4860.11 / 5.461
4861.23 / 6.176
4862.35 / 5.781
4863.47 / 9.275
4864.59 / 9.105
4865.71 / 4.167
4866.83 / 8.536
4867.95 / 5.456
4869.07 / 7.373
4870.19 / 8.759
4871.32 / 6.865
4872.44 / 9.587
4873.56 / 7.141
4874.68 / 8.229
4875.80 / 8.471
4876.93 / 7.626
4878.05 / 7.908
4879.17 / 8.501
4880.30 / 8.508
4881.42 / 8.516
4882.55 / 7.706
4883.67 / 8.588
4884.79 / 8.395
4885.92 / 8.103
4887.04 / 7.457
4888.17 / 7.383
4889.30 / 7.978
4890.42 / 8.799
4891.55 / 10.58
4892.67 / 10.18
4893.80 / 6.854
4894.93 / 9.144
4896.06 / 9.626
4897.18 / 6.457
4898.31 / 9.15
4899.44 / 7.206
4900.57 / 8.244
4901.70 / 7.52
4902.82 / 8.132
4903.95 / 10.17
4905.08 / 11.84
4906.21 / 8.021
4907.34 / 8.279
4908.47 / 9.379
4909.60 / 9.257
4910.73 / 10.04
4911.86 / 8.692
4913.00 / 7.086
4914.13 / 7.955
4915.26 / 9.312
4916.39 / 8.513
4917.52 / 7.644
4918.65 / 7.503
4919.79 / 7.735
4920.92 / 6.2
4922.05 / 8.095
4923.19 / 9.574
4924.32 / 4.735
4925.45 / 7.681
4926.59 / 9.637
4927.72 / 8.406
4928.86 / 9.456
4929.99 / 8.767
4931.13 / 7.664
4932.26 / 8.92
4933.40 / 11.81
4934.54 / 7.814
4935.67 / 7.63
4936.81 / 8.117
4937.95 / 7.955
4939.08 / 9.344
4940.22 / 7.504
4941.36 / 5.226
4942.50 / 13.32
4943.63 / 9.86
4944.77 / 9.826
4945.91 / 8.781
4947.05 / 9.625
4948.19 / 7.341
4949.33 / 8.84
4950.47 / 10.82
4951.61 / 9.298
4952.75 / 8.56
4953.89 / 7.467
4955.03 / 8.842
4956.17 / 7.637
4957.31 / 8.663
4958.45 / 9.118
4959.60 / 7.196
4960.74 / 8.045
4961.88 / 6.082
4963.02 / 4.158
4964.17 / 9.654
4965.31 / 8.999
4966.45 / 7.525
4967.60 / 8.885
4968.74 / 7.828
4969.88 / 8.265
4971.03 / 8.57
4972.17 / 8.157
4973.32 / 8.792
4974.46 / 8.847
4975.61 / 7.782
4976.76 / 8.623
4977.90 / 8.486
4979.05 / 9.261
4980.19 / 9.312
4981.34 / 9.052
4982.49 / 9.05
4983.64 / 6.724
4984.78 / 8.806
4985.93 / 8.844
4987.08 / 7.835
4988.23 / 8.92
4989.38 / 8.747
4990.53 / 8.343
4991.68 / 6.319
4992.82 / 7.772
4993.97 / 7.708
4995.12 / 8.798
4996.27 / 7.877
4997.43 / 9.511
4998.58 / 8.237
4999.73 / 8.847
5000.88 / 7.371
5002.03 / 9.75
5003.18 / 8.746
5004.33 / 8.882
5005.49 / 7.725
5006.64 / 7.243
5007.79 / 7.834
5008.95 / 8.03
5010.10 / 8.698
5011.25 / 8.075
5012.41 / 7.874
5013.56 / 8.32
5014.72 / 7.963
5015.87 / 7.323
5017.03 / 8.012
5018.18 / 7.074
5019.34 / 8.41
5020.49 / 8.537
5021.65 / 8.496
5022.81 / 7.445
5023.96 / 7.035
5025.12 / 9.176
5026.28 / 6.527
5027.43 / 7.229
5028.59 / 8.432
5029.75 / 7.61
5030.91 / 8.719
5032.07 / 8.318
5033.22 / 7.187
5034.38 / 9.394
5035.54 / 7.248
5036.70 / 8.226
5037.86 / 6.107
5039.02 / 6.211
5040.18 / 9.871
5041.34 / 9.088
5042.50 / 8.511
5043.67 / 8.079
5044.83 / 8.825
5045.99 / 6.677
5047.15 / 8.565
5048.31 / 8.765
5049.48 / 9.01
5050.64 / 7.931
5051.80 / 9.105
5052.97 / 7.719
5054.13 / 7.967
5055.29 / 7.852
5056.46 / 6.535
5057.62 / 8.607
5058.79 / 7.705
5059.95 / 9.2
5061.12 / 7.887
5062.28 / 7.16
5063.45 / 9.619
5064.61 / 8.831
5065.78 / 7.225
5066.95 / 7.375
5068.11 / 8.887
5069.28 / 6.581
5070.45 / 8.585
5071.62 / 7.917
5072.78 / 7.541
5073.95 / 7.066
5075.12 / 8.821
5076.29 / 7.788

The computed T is 0.17 mag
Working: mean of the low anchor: 8.75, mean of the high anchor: 8.16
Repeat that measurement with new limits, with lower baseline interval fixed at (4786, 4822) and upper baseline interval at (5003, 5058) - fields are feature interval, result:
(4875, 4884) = 0.035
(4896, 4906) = -0.028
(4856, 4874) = 0.238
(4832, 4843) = 0.016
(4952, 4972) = 0.032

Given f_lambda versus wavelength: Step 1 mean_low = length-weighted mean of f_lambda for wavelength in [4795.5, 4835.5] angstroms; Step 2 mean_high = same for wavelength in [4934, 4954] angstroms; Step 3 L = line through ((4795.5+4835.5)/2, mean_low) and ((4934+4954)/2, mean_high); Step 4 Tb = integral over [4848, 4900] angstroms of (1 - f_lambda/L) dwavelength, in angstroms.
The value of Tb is 5.6 angstroms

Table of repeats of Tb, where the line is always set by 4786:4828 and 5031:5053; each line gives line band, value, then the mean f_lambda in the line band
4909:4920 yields 0.1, 8.39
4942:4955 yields -1.5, 9.39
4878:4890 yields 0.7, 8.11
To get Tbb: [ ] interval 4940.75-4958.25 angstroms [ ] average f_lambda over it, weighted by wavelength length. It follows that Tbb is 8.94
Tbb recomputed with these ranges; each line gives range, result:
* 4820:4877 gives 8.06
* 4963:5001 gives 8.36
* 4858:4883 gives 7.33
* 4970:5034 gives 8.21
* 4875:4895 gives 8.35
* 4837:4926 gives 8.07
